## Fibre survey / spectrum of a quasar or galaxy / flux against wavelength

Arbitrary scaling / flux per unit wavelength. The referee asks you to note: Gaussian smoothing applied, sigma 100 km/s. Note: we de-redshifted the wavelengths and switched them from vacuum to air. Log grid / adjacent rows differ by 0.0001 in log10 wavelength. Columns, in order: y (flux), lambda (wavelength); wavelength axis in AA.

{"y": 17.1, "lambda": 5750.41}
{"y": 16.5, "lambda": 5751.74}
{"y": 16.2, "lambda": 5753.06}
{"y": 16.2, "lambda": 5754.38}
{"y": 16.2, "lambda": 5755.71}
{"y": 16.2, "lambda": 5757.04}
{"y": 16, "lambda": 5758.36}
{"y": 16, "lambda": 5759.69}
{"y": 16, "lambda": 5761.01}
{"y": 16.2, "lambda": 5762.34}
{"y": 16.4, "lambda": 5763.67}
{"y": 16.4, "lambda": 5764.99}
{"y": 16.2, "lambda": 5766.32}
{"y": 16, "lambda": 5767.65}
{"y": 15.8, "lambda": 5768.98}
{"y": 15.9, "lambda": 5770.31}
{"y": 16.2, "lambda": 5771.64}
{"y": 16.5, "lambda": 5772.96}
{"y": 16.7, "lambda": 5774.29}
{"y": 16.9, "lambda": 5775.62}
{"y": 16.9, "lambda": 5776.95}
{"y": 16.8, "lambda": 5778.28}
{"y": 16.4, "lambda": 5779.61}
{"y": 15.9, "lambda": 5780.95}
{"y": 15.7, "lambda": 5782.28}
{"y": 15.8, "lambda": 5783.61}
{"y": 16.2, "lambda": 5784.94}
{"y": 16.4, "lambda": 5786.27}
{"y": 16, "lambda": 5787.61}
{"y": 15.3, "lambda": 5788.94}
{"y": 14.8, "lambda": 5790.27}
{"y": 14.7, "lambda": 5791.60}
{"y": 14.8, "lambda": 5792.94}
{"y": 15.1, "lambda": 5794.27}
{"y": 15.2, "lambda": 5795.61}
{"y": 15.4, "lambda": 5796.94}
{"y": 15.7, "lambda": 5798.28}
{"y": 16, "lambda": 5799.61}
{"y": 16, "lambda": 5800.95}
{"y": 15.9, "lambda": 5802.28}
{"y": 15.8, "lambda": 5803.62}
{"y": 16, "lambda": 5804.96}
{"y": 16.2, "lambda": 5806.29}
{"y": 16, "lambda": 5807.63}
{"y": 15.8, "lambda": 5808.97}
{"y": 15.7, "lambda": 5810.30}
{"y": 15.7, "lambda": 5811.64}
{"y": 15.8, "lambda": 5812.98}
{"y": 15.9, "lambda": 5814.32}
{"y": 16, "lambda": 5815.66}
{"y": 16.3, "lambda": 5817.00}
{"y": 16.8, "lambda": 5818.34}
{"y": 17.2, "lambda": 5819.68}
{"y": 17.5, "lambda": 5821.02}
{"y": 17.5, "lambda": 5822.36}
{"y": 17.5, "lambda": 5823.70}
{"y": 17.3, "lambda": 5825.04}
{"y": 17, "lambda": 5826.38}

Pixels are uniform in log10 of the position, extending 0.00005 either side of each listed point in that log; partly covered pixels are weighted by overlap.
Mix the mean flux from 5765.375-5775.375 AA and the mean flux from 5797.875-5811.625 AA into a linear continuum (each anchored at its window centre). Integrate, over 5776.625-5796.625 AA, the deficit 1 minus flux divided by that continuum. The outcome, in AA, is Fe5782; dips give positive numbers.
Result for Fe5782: 0.46 AA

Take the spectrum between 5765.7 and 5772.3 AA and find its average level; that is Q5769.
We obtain 16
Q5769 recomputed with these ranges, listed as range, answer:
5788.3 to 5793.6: 14.9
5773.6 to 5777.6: 16.8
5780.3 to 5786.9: 16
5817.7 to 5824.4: 17.3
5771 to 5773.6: 16.4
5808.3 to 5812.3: 15.8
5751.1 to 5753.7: 16.4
